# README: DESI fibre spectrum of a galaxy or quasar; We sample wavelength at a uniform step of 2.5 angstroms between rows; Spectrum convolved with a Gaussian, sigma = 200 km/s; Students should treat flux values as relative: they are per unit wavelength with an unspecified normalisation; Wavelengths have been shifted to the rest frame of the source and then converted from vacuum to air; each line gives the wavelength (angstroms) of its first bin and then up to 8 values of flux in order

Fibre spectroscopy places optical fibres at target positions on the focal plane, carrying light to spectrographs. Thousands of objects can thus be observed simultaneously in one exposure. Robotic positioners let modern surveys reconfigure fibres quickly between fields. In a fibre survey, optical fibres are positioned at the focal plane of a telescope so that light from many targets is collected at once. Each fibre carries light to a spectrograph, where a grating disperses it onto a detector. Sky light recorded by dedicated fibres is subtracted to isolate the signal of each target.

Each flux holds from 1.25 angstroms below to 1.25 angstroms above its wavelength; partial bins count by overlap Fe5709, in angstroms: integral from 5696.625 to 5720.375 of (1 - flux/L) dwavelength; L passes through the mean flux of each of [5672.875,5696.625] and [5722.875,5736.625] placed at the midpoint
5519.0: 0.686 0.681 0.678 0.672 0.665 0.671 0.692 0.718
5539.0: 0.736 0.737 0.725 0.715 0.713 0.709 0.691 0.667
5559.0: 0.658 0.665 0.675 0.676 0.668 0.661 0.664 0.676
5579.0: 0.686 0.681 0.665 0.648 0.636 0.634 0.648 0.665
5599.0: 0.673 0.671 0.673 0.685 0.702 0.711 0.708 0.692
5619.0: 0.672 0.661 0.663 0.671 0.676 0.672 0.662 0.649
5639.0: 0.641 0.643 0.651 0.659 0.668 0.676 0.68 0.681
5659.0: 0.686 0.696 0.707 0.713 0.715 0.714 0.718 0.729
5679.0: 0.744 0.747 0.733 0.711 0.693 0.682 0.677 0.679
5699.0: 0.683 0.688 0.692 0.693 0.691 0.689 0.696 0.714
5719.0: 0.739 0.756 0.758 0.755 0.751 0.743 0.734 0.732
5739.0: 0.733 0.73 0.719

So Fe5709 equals 1.1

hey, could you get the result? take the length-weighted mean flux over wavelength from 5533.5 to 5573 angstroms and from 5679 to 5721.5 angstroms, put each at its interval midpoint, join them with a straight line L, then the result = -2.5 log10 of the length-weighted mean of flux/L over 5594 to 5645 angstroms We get 0.04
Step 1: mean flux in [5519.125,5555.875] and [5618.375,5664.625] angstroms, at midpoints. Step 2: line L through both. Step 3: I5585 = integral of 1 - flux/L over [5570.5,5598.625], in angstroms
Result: 1.0 angstroms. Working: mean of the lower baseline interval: 0.699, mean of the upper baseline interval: 0.669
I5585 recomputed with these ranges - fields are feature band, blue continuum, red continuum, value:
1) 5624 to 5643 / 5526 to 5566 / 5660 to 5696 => 1.26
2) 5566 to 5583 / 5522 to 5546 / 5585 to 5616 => 0.24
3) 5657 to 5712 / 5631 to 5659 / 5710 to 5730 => -0.39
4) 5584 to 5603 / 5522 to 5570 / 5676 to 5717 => 1.09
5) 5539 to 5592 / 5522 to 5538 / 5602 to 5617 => 0.58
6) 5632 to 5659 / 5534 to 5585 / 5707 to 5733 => 1.82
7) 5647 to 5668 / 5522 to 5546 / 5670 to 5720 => 0.49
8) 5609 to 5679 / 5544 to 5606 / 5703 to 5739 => 1.41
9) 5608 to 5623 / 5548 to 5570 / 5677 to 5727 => 0.04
